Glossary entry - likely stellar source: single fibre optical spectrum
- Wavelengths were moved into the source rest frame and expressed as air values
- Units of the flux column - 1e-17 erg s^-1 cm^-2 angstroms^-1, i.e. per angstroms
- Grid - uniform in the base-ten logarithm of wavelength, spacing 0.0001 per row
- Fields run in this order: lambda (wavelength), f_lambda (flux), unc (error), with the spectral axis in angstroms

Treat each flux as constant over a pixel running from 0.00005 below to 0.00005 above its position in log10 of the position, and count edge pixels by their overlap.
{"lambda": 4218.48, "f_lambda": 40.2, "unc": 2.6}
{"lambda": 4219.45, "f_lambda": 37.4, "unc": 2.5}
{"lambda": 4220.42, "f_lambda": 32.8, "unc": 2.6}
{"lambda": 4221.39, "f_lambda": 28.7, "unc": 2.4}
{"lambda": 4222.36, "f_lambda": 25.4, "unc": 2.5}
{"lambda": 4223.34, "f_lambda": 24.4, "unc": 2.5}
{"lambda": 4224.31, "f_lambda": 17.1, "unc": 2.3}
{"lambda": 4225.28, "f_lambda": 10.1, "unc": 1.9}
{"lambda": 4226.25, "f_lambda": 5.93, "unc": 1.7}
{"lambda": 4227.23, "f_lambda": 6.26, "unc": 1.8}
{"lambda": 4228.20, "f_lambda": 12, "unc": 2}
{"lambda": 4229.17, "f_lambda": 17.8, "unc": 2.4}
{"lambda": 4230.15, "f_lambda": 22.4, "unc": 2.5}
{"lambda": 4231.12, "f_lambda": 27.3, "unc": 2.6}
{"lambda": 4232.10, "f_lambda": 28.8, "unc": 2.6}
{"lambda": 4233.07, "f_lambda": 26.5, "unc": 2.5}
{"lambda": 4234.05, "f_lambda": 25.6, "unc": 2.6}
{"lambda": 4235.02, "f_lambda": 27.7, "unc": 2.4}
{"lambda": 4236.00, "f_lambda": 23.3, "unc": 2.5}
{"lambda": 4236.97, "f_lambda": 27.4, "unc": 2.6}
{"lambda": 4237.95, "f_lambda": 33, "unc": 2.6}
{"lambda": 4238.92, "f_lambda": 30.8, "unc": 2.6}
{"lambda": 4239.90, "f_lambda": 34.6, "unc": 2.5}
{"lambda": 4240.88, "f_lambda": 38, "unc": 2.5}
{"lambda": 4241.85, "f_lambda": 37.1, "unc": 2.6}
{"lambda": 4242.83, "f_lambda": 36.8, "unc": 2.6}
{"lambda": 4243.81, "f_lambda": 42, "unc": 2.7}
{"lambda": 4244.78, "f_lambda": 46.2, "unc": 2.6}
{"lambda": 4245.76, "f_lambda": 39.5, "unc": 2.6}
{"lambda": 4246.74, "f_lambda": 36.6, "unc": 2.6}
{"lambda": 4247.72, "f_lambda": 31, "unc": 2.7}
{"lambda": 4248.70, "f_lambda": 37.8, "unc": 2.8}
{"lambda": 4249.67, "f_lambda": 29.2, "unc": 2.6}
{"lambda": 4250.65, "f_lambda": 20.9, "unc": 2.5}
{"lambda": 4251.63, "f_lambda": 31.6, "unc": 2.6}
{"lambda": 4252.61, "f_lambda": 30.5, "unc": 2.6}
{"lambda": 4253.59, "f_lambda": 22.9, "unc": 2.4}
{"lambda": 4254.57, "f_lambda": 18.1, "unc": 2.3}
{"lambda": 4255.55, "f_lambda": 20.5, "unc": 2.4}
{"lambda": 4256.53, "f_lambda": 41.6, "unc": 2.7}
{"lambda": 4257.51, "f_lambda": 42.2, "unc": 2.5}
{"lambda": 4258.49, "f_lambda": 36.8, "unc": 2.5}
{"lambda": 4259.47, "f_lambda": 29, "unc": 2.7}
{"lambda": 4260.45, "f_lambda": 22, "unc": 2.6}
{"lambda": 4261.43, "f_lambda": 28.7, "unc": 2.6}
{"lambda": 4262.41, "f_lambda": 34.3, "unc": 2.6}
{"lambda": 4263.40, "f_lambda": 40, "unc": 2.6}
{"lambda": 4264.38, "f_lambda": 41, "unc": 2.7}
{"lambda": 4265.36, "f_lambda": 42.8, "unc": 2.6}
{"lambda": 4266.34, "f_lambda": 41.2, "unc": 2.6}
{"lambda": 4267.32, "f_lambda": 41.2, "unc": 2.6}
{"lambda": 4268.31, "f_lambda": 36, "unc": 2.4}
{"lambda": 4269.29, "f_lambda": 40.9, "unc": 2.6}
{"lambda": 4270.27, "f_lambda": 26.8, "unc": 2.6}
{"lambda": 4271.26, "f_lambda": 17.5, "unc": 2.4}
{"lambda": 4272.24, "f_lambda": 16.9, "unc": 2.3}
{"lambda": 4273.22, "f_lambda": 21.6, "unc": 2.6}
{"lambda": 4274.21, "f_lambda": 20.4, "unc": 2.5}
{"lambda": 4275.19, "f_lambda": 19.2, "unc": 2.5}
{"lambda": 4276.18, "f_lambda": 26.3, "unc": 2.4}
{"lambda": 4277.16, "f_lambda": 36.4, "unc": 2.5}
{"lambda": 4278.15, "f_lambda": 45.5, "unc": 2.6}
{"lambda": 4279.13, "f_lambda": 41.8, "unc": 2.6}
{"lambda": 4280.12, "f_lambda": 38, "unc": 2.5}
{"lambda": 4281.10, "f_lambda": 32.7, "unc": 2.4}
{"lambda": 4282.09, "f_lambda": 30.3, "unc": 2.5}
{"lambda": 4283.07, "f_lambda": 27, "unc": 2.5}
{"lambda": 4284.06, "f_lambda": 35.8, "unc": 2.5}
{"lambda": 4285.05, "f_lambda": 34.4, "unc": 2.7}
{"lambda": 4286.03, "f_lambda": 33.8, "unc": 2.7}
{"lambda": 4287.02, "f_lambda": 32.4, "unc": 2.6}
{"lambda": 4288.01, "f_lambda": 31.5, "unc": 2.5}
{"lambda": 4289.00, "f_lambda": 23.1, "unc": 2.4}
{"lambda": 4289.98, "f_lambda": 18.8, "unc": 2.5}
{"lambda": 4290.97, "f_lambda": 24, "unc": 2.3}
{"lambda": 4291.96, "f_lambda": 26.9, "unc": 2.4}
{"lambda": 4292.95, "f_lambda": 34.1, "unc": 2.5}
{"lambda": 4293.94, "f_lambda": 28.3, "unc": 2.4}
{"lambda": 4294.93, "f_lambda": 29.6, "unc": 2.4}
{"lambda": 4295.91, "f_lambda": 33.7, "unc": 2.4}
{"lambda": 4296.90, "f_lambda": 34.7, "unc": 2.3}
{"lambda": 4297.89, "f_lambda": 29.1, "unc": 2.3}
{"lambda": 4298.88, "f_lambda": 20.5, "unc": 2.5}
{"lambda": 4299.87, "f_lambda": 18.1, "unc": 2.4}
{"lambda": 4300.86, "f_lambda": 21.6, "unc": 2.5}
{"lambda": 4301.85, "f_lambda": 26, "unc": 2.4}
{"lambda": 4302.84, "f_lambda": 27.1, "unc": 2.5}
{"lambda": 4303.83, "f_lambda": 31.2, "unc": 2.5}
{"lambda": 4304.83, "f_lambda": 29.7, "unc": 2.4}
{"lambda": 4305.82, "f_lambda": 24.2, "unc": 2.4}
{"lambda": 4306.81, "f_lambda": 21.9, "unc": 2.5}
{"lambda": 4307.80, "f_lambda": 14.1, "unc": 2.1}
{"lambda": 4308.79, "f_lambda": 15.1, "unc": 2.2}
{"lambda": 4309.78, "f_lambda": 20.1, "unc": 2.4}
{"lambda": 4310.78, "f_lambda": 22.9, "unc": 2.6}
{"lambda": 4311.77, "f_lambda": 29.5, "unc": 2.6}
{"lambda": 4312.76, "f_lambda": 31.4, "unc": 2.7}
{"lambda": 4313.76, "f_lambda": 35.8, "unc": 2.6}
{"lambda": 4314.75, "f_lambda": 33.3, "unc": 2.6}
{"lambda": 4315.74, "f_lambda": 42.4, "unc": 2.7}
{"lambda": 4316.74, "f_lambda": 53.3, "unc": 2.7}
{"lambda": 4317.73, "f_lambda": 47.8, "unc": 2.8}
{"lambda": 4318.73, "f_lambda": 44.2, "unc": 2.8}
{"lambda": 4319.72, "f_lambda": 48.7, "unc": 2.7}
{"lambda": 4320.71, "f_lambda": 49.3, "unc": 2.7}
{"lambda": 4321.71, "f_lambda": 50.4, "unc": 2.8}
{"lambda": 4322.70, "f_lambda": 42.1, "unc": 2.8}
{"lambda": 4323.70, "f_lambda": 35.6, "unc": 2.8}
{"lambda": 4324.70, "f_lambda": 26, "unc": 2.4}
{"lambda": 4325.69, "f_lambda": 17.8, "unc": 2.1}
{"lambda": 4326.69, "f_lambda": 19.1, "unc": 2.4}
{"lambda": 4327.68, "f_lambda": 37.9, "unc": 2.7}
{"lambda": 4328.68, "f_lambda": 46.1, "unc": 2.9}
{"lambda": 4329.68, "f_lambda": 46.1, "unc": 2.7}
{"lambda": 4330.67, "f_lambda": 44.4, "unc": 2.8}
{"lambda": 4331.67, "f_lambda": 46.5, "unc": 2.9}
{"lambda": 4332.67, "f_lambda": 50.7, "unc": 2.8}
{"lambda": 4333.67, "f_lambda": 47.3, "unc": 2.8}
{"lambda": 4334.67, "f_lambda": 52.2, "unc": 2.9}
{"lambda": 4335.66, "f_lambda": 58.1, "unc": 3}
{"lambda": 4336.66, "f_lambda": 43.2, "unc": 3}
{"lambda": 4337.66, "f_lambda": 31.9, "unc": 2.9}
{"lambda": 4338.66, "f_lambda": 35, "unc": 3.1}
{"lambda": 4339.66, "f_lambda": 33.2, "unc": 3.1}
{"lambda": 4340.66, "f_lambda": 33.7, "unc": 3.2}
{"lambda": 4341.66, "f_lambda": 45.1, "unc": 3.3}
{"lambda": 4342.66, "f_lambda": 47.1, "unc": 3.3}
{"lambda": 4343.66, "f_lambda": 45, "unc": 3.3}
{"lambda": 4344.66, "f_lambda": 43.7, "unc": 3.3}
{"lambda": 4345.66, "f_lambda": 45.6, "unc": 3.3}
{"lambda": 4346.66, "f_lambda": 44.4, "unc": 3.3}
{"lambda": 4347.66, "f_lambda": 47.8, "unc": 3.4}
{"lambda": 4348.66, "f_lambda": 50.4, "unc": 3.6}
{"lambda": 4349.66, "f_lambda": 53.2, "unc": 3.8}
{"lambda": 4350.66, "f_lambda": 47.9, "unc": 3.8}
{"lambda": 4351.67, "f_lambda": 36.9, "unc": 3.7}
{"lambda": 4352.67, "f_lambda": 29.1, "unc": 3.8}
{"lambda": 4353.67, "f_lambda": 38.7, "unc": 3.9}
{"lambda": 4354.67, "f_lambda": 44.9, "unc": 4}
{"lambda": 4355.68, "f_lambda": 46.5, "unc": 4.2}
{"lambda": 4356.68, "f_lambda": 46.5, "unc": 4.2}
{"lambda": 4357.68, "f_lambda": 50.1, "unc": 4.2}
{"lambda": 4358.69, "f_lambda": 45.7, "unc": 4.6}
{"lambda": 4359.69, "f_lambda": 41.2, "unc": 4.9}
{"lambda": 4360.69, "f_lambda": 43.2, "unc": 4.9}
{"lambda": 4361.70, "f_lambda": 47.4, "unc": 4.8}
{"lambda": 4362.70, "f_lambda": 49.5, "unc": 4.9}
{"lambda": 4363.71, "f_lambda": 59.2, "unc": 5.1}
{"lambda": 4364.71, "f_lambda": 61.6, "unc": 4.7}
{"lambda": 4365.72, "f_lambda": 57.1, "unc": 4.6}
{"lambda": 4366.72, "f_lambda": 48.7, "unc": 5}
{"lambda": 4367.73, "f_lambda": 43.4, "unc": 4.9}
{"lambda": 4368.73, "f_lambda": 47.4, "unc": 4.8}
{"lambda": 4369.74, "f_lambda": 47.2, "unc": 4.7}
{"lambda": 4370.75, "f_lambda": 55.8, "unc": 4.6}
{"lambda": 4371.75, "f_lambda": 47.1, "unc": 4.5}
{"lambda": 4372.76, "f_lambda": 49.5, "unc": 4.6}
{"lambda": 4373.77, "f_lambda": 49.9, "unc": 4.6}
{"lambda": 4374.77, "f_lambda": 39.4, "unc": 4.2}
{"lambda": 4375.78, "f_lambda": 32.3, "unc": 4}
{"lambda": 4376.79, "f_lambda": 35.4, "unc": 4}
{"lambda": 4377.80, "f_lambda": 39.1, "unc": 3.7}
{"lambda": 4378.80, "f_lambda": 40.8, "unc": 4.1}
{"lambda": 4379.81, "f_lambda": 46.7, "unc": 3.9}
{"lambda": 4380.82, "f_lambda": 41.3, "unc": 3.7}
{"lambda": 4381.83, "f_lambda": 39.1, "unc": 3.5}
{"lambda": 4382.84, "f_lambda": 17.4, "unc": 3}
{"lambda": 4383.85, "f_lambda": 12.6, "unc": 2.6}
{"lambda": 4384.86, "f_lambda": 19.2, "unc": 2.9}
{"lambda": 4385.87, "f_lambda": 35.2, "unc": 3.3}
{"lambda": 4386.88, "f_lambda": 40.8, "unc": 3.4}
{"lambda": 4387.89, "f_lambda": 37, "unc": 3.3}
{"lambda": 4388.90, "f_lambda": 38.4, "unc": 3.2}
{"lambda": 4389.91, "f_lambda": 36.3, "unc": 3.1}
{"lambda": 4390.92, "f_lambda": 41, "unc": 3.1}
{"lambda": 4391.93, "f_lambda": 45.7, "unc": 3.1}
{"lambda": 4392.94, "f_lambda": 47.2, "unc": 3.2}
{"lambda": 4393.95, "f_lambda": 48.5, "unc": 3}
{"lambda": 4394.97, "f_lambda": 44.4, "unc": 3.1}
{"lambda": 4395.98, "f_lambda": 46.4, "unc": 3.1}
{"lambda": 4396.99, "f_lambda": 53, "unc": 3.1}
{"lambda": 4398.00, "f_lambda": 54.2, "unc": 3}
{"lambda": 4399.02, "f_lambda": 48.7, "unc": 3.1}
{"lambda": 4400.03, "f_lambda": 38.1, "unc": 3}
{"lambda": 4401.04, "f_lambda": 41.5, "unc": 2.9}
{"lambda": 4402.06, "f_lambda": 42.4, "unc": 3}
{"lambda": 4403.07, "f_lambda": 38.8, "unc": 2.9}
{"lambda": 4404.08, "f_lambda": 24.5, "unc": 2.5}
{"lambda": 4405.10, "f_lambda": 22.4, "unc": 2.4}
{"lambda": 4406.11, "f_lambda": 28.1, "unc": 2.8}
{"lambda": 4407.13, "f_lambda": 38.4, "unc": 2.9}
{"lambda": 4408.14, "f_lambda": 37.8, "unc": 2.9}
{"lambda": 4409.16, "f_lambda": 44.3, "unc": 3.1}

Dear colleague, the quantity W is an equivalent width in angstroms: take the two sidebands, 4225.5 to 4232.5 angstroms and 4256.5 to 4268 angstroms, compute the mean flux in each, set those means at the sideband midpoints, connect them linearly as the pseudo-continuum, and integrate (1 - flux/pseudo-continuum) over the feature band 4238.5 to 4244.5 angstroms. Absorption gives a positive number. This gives -3.1 angstroms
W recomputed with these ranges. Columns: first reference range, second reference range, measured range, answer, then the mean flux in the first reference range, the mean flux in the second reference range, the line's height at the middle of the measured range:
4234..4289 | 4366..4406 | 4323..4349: -2.9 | 32.2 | 40.4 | 37.1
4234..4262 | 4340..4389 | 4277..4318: 7.3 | 31.9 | 43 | 36.6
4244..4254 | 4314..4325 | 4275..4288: 1.4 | 33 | 43.1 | 37.7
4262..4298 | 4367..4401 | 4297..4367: -5.0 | 31.6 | 41.2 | 36.4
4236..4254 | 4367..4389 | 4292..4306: 3.1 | 33.4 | 39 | 35.7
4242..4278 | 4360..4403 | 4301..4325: 2.4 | 32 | 43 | 36.8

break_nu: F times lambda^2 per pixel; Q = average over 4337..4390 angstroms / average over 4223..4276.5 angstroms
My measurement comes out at 1.5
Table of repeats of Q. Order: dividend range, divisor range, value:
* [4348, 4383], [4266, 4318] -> 1.58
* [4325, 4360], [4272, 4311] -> 1.58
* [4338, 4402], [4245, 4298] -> 1.44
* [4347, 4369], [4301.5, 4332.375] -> 1.40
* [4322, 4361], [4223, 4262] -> 1.57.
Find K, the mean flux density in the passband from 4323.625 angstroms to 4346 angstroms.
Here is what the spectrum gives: 40.5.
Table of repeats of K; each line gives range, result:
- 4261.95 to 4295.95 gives 31.5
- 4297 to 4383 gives 39.9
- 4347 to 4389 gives 42.9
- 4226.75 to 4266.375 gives 30.7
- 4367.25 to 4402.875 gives 41.2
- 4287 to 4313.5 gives 25.9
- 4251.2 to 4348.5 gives 33.9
